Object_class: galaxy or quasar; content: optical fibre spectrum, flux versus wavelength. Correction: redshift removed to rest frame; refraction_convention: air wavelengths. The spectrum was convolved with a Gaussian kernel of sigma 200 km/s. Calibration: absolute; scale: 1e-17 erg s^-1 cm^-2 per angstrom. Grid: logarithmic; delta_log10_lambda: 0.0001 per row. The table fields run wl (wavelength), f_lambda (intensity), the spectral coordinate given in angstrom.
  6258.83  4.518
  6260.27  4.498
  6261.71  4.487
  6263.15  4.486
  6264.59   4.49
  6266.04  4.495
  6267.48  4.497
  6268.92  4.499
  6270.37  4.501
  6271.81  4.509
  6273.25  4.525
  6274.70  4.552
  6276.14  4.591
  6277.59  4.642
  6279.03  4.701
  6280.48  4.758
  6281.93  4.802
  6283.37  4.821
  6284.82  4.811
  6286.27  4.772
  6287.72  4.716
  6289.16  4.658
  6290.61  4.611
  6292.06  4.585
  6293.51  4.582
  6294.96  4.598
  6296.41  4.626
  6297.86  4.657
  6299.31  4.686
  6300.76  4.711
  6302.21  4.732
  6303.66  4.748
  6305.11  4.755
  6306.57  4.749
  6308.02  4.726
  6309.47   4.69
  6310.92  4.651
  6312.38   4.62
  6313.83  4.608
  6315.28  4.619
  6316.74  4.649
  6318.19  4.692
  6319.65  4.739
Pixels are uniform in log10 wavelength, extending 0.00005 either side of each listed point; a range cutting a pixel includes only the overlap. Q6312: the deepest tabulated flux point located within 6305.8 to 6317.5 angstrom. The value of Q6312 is 4.608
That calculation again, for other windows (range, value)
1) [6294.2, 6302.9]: 4.598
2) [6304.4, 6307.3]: 4.749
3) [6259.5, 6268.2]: 4.486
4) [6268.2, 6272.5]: 4.499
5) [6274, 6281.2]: 4.552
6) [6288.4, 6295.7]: 4.582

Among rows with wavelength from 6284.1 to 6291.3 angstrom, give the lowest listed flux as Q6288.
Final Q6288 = 4.611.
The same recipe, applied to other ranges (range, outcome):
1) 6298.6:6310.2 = 4.686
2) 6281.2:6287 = 4.772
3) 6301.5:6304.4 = 4.732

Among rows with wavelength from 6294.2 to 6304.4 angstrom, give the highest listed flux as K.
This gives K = 4.748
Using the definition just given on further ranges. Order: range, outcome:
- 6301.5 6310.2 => 4.755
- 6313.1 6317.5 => 4.649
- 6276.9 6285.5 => 4.821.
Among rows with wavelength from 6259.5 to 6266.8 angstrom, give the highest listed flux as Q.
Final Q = 4.498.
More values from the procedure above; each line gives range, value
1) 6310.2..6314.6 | 4.651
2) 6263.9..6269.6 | 4.499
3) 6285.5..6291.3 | 4.772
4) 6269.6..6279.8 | 4.701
